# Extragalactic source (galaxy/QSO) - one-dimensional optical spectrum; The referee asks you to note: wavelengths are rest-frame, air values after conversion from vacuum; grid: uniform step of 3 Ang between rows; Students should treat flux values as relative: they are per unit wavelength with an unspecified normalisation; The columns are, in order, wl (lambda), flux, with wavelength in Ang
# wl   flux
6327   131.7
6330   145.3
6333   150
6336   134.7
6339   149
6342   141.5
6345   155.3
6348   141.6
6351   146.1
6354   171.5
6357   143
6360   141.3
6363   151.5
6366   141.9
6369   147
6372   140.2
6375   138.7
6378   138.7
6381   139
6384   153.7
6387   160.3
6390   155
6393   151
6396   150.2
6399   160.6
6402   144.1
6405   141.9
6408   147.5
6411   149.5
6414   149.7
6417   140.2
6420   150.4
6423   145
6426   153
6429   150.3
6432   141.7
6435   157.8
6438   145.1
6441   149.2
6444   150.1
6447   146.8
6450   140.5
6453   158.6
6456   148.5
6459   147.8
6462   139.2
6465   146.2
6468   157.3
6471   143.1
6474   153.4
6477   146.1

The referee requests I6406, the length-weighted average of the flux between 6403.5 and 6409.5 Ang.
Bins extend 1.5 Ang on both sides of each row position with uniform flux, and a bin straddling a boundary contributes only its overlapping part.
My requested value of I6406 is 145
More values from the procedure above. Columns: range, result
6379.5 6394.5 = 152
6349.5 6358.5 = 154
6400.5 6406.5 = 143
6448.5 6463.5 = 147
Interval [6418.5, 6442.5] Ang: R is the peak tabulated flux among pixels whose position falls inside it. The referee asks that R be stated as 157.8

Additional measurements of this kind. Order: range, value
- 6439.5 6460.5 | 158.6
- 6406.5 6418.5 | 149.7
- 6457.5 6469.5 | 157.3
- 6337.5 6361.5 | 171.5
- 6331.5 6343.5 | 150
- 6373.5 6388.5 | 160.3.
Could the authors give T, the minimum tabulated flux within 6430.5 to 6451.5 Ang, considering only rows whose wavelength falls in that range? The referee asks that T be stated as 140.5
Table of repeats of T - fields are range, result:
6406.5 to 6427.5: 140.2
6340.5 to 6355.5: 141.5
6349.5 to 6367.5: 141.3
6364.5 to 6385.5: 138.7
